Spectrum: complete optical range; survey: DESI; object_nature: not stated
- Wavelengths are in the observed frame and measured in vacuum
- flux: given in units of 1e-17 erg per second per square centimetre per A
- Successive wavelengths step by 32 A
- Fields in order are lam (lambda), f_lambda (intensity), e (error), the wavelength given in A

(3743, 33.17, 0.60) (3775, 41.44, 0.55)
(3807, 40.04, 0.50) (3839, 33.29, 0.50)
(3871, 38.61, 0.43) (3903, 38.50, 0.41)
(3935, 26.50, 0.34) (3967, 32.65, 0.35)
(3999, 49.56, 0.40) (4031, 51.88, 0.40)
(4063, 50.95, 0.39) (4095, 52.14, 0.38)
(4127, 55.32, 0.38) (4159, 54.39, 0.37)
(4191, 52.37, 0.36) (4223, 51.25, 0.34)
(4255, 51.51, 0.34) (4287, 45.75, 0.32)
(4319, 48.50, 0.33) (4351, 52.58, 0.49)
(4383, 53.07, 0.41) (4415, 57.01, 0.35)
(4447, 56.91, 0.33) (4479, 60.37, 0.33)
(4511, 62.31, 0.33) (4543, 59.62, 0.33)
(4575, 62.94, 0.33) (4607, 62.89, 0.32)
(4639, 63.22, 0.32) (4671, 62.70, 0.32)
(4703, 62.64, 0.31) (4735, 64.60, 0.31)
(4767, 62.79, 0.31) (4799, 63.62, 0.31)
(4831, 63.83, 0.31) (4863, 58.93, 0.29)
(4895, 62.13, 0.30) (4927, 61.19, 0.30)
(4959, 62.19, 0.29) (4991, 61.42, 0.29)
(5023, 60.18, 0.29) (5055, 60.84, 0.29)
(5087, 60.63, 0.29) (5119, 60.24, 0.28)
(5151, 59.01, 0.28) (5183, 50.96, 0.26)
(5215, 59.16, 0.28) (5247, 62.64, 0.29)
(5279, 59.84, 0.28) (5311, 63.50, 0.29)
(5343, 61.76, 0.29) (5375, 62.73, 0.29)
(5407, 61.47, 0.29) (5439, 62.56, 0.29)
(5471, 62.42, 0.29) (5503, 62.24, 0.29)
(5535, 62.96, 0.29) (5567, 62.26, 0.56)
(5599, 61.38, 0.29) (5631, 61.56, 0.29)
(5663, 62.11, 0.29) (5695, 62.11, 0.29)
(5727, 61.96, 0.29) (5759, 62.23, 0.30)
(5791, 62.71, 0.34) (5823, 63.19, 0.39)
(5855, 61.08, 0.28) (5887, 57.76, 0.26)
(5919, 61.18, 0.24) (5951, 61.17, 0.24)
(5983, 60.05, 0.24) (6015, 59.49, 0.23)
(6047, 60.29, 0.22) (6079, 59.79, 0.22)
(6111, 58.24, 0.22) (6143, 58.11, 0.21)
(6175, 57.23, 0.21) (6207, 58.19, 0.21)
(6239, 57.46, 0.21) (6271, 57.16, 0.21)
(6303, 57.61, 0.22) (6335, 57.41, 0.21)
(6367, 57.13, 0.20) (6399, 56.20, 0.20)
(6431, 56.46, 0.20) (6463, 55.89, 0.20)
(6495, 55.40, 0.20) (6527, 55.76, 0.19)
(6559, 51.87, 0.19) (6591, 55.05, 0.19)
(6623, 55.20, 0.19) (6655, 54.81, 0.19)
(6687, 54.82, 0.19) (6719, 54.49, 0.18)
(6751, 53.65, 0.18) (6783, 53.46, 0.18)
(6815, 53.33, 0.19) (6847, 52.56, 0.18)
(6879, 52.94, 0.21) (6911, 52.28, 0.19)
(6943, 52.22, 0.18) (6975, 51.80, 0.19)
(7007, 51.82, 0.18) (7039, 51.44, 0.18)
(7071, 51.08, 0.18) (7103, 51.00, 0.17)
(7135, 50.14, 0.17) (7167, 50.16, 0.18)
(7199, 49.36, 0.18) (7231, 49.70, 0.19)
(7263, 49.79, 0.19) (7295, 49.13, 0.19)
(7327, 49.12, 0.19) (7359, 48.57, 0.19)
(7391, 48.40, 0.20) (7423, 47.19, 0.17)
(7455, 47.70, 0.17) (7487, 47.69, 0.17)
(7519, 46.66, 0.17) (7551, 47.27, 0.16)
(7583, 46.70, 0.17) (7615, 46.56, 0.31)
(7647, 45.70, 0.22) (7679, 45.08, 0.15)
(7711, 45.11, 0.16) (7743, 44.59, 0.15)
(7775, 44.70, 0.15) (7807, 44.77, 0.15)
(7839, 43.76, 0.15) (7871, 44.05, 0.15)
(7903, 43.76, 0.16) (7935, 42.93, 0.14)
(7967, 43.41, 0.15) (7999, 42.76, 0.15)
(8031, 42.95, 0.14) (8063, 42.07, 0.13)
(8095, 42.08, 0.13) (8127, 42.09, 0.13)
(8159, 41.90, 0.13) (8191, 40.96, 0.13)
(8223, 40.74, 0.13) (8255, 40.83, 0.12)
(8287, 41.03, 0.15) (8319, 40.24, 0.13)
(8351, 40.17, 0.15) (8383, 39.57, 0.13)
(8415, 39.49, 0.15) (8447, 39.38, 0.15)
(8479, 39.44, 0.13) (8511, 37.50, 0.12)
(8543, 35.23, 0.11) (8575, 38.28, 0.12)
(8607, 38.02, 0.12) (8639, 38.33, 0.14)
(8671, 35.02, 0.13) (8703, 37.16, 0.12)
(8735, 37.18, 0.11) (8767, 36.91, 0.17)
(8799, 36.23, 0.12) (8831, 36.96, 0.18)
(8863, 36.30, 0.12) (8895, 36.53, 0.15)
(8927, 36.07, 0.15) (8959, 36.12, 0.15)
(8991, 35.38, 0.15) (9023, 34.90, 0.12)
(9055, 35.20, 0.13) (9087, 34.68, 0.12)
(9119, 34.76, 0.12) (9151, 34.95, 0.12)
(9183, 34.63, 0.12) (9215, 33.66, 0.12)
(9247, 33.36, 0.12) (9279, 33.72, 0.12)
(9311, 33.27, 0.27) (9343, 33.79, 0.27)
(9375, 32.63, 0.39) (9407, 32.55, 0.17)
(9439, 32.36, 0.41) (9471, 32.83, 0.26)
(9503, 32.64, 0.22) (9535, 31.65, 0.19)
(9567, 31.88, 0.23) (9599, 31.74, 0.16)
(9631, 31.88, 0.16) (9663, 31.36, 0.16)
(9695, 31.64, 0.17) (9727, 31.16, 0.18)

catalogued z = 0.000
